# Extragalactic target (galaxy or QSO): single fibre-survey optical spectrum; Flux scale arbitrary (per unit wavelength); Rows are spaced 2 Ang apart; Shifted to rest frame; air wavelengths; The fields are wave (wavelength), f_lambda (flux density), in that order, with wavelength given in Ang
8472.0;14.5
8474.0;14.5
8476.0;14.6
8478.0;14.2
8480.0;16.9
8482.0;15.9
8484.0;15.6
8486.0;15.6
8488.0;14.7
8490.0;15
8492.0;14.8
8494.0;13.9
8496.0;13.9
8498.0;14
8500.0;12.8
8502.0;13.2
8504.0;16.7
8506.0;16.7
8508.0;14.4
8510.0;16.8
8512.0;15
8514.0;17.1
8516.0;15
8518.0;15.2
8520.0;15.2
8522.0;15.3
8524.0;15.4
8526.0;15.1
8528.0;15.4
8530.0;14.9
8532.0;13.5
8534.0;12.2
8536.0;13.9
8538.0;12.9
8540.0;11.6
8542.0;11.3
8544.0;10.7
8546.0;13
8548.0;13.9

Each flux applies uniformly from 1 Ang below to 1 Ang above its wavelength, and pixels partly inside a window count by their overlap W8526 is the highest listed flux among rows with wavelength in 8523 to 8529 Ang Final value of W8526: 15.4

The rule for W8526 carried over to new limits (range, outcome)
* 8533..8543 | 13.9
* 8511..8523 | 17.1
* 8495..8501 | 14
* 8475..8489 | 16.9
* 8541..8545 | 11.3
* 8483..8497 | 15.6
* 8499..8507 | 16.7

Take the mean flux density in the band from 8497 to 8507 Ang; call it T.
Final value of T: 14.7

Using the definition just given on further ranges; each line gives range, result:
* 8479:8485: 16.1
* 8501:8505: 14.9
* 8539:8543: 11.4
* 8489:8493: 14.9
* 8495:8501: 13.6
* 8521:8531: 15.2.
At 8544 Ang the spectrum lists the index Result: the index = 10.7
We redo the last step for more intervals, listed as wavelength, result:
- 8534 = 12.2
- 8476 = 14.6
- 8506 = 16.7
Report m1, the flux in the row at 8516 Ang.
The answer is 15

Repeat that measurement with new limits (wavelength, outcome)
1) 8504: 16.7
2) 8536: 13.9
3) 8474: 14.5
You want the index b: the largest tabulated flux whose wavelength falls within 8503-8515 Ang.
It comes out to 17.1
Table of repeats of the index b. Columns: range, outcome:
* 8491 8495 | 14.8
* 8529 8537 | 14.9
